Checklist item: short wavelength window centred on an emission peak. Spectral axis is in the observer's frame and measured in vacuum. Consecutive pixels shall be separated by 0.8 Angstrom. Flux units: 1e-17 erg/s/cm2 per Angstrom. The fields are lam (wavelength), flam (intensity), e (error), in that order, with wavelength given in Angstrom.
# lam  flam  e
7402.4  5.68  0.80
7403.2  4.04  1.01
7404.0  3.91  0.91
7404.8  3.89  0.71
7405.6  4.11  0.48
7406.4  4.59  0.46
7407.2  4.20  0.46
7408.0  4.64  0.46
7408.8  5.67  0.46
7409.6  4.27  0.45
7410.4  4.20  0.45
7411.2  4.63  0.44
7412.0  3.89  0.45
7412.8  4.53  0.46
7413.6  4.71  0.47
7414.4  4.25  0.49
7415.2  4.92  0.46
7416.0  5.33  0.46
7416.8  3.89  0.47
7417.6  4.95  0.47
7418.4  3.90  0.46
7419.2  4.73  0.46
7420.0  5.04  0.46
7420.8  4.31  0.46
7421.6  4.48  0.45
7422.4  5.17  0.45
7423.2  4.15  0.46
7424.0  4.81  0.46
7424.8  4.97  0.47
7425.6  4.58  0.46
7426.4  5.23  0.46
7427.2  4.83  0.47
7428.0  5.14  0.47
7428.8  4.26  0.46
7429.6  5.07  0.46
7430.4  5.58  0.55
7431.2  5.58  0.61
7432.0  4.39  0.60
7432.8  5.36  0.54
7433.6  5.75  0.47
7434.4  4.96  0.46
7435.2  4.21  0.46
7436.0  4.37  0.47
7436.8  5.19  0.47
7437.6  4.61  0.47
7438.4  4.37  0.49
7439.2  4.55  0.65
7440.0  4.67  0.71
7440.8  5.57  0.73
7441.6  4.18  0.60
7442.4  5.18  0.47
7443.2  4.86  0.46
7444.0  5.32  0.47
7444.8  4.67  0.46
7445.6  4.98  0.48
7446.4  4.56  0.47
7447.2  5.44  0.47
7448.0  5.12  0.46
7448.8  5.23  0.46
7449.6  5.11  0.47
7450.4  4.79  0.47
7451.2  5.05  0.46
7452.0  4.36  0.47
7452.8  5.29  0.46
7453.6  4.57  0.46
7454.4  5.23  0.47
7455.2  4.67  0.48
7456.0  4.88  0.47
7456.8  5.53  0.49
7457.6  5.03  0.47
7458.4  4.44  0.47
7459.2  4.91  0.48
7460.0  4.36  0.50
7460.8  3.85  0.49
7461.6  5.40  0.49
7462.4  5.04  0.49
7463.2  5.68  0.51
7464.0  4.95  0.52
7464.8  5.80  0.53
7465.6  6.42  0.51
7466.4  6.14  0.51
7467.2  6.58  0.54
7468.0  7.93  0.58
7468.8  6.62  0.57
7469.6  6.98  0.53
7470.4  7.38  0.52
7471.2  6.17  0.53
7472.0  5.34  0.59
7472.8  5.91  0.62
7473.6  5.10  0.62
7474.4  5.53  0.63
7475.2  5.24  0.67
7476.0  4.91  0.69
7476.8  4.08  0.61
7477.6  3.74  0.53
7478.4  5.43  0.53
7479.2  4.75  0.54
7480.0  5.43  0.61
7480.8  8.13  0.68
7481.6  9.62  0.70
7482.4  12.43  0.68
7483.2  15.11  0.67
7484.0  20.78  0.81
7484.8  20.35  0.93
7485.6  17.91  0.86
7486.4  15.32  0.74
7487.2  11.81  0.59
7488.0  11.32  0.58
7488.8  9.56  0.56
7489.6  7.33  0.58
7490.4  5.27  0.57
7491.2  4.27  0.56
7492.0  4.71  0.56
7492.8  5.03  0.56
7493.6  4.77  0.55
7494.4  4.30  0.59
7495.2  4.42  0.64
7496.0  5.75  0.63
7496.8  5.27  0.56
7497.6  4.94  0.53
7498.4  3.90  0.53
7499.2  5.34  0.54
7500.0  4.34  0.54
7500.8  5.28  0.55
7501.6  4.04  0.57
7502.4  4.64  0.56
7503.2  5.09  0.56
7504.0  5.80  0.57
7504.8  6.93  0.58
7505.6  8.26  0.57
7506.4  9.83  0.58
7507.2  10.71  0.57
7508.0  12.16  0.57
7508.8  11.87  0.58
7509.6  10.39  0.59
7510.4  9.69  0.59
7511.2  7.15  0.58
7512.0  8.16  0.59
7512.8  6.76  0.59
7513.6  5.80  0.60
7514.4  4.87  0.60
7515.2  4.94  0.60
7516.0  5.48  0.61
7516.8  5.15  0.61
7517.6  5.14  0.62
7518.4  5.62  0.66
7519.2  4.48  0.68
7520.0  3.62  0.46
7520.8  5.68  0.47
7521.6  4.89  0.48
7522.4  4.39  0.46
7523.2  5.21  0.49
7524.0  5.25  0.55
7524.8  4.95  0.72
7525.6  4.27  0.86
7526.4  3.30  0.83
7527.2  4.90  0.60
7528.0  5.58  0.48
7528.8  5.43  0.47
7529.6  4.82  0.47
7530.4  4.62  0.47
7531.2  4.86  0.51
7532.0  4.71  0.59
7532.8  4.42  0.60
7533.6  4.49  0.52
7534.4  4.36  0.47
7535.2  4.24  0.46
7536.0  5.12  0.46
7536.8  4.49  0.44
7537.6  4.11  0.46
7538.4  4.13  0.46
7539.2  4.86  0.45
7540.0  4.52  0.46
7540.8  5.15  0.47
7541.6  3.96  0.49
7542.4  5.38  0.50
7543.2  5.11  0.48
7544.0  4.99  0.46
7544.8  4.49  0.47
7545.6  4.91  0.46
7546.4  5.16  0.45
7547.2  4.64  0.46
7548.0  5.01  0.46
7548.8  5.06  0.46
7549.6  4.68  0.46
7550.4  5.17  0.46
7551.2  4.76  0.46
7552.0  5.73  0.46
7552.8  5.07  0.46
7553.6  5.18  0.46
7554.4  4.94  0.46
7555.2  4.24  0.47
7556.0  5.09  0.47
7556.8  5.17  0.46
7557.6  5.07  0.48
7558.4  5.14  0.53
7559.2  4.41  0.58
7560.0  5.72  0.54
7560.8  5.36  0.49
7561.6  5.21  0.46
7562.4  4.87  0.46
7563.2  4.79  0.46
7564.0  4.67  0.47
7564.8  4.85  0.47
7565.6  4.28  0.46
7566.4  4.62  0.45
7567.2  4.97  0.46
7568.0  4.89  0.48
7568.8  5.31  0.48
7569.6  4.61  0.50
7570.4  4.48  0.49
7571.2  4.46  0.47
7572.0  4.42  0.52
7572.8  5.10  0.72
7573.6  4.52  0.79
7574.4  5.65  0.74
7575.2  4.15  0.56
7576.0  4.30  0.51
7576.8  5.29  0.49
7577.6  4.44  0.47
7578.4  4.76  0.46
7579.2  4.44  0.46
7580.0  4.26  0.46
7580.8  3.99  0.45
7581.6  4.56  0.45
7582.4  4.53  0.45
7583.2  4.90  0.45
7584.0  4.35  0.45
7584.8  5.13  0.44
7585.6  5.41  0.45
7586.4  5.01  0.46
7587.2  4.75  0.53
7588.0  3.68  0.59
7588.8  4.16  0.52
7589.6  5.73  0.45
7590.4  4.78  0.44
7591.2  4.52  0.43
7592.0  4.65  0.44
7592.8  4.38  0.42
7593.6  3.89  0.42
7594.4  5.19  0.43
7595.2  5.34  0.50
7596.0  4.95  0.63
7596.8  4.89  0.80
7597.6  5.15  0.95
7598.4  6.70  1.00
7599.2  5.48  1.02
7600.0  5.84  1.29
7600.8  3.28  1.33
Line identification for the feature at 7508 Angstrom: [N II] 6583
